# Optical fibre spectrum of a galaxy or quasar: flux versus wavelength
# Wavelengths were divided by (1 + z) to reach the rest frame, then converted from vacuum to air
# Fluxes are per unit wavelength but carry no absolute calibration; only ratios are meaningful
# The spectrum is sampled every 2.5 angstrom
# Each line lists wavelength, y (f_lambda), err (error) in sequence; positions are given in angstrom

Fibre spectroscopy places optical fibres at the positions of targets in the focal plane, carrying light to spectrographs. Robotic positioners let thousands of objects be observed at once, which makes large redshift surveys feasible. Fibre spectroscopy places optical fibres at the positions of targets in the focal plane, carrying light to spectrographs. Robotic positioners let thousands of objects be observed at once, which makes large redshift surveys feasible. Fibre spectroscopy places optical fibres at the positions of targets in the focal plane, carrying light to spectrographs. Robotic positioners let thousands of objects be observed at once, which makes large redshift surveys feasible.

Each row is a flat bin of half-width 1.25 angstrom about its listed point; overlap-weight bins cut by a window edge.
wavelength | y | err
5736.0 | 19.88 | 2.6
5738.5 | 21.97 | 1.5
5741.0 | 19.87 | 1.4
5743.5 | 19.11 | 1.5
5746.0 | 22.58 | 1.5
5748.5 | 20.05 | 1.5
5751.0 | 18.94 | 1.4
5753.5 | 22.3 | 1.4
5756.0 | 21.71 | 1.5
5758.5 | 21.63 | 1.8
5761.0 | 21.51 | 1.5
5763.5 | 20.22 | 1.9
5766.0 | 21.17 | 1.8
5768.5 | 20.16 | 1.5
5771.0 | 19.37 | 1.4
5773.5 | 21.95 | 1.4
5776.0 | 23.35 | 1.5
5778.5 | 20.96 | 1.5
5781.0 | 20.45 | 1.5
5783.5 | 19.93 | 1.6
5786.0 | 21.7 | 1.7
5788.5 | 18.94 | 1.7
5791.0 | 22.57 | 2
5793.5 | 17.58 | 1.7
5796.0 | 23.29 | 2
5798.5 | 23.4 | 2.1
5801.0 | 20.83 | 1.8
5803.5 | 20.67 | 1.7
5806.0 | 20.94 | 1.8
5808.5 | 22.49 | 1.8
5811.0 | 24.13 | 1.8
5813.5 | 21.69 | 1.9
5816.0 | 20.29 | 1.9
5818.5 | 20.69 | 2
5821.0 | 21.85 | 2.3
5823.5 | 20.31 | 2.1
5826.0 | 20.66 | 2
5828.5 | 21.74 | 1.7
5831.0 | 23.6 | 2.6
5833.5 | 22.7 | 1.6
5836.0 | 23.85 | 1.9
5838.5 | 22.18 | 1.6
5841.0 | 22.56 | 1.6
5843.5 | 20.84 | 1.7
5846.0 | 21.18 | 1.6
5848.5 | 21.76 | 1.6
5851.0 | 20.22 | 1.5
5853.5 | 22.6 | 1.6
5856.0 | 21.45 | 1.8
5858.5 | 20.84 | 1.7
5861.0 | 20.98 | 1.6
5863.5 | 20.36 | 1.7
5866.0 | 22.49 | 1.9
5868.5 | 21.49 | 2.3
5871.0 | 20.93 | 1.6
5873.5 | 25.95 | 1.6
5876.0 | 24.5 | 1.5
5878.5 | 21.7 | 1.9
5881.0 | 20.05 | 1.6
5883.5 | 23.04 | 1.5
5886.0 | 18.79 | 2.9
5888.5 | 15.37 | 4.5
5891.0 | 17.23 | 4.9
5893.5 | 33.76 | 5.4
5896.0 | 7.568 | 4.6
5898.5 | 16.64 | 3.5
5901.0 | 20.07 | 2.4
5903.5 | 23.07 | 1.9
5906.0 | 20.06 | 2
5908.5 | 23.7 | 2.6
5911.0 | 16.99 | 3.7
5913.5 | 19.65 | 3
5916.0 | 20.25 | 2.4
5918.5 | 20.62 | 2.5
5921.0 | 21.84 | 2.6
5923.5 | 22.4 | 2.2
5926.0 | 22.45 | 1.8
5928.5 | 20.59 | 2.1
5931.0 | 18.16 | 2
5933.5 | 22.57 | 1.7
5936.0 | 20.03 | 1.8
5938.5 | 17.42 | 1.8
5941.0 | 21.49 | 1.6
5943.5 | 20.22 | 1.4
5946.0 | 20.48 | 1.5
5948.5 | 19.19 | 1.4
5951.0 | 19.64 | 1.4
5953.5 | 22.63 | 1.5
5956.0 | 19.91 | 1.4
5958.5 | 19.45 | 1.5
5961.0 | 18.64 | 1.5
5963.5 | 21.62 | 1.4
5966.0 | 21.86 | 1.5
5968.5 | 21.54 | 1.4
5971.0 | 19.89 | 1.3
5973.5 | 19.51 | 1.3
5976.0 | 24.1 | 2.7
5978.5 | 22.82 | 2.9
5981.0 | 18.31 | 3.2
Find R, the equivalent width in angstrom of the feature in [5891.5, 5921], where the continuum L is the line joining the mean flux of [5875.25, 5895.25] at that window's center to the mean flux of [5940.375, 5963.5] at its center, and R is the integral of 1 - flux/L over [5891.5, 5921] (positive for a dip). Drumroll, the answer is 1.1 angstrom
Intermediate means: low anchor 21.4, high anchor 20.2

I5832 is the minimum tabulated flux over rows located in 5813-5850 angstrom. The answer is 20.29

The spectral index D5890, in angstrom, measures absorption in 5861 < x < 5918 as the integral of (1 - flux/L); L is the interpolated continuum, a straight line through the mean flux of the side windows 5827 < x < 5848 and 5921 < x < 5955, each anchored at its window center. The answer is 2.1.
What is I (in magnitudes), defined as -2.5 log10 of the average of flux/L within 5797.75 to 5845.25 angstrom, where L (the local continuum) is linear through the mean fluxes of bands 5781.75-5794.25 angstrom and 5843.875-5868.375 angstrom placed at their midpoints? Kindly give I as -0.054 mag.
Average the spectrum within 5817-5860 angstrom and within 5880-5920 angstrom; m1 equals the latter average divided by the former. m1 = 0.91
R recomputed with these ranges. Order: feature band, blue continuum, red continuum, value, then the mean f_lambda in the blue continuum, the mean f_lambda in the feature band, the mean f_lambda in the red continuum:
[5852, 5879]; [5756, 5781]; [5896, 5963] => -2.1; 21.1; 22.1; 20.1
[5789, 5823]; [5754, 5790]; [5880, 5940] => -1.2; 21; 21.5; 20.1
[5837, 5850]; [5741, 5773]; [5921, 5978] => -0.6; 20.7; 21.7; 20.7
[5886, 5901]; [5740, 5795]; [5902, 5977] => 1.7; 20.7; 18.3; 20.7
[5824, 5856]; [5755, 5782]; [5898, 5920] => -1.9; 21.1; 21.9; 20.3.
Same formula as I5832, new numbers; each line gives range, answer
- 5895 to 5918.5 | 7.568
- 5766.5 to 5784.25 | 19.37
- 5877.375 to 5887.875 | 18.79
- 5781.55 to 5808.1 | 17.58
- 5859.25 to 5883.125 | 20.05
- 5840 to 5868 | 20.22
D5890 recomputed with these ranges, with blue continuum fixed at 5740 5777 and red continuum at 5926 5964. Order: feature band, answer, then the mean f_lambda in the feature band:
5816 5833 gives -0.65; 21.4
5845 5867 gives -0.83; 21.3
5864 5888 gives -1.62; 21.8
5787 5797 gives 0.11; 20.6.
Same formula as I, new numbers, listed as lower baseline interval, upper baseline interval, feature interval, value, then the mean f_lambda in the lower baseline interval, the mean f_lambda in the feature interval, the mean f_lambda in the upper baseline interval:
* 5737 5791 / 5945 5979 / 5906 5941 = 0.013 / 20.9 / 20.5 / 20.8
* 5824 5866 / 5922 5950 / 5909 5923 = 0.028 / 21.7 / 20.2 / 20.5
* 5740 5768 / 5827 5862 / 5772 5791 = 0.001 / 20.8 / 21.1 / 21.9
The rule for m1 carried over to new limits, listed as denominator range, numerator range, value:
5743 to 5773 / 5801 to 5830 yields 1.03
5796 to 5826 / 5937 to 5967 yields 0.93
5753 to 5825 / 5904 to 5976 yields 0.97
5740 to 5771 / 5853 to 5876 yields 1.06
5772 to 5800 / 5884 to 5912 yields 0.92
